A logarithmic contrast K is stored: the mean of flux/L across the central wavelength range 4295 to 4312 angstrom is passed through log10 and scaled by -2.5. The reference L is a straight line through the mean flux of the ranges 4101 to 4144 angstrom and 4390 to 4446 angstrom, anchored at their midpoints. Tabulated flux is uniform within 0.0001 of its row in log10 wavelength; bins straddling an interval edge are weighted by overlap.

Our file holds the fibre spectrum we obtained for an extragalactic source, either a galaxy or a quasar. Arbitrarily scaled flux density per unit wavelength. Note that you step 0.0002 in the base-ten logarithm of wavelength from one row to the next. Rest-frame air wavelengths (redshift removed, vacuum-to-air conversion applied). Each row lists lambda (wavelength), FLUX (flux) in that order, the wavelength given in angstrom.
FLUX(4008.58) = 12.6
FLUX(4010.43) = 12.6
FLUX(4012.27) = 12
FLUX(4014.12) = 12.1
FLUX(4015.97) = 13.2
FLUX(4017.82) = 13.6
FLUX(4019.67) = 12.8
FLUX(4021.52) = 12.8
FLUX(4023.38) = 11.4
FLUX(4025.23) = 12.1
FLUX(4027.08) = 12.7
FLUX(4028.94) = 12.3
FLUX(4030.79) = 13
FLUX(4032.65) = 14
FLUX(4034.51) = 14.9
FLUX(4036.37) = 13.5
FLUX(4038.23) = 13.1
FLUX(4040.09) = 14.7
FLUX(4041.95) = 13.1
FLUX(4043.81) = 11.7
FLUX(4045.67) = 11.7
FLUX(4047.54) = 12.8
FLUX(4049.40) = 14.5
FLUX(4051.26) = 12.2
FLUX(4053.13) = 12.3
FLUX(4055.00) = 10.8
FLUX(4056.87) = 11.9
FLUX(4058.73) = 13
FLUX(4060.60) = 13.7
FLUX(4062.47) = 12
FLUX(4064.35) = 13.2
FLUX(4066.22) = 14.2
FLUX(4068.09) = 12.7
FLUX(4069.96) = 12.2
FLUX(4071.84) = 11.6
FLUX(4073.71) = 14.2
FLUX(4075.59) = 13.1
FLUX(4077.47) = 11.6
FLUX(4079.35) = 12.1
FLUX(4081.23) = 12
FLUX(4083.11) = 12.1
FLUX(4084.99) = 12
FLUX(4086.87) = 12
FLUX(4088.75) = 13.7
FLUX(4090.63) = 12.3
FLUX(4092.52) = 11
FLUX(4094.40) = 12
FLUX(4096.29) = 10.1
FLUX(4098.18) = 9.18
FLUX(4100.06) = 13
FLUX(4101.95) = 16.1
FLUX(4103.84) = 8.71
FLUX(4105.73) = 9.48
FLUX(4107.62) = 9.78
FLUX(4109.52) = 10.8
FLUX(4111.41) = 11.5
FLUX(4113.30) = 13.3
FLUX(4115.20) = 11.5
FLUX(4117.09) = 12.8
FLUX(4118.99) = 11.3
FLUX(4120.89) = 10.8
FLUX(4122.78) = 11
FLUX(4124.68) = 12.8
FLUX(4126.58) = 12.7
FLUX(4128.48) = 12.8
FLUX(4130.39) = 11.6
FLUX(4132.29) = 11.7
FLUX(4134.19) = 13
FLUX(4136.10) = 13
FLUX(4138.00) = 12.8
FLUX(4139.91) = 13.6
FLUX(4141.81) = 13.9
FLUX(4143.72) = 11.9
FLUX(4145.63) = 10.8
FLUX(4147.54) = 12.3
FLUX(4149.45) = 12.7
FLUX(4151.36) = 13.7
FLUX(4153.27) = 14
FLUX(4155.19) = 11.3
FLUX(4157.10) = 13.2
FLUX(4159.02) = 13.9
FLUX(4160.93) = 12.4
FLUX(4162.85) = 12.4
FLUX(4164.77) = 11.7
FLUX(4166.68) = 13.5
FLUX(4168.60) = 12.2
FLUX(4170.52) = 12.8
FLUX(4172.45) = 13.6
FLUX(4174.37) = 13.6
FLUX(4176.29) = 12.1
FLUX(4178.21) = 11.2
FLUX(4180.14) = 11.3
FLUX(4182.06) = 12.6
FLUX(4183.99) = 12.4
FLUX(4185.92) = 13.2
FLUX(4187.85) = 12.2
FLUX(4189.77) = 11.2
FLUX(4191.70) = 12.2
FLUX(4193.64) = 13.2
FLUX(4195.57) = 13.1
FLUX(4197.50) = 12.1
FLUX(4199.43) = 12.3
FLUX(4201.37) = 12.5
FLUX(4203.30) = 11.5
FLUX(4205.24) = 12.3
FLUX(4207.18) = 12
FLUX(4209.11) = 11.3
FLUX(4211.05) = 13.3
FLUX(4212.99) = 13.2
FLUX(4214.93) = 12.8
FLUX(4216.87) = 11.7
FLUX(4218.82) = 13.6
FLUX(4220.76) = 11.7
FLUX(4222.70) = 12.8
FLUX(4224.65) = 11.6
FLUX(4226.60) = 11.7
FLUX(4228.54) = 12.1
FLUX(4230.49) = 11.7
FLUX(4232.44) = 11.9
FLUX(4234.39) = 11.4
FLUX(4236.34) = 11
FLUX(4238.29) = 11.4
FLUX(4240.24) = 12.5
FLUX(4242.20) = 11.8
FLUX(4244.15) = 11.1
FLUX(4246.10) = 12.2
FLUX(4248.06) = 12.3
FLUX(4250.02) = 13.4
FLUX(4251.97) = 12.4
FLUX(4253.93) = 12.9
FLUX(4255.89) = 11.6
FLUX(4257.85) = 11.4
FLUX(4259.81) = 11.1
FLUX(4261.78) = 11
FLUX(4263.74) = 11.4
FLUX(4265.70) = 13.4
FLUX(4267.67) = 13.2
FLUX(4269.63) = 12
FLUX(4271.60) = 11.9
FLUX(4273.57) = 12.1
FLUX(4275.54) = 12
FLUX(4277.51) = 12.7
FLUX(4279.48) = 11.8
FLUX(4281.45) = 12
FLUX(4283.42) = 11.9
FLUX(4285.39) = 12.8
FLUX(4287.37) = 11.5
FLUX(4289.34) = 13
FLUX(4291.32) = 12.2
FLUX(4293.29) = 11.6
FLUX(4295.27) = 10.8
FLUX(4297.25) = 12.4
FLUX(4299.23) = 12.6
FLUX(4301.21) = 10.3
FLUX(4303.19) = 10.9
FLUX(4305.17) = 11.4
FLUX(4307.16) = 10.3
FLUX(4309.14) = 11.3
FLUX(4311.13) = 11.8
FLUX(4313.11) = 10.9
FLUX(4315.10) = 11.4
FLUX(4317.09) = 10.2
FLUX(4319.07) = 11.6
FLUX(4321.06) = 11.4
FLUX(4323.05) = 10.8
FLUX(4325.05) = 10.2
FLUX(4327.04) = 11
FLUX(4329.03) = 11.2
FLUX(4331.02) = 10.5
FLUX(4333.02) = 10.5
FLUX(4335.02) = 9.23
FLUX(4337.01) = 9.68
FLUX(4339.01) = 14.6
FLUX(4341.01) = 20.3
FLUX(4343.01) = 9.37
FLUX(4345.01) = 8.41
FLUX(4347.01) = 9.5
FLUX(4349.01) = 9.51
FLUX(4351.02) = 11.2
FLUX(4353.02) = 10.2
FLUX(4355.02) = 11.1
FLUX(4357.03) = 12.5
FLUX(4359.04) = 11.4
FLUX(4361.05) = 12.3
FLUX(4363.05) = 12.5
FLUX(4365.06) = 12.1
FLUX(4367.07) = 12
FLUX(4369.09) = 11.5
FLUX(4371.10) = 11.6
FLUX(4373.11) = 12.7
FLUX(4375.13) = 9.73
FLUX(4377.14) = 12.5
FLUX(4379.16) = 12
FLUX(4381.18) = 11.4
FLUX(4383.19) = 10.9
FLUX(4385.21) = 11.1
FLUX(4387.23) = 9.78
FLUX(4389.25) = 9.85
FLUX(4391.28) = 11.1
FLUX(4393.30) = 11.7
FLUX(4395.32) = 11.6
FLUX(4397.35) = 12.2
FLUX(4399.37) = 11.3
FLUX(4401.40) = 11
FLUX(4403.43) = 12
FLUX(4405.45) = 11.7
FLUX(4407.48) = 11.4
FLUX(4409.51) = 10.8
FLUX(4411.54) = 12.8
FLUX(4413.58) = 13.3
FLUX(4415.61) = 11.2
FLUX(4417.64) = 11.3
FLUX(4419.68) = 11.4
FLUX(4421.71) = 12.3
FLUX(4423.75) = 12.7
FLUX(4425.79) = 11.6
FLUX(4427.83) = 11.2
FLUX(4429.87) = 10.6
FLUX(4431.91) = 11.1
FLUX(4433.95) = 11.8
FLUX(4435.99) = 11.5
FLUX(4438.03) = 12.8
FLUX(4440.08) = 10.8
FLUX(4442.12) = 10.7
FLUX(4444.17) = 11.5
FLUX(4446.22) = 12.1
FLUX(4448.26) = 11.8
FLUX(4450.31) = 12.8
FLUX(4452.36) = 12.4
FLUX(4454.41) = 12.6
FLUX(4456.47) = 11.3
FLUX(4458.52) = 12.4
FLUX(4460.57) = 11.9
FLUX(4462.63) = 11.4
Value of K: 0.04 mag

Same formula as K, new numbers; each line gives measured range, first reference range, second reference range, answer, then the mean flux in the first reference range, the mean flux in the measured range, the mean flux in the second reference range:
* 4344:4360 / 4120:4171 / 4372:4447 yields 0.122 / 12.5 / 10.5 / 11.5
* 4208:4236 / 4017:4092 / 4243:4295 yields 0.005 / 12.7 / 12.2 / 12.1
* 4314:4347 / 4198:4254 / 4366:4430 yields 0.051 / 12.1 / 11.2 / 11.5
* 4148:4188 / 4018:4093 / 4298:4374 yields -0.046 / 12.7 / 12.7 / 11.3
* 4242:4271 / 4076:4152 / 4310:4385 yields -0.045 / 12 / 12.1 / 11.3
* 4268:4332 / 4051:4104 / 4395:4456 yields 0.038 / 12.3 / 11.5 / 11.7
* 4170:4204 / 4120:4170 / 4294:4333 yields -0.019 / 12.5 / 12.4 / 11.1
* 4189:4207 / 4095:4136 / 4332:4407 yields -0.063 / 11.6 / 12.3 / 11.4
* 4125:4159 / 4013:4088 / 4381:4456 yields -0.021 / 12.7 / 12.7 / 11.6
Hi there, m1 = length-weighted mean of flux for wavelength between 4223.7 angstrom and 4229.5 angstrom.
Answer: 11.8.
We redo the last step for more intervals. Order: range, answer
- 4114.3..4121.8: 11.6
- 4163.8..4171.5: 12.5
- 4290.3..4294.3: 11.9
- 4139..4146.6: 12.5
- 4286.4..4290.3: 12.3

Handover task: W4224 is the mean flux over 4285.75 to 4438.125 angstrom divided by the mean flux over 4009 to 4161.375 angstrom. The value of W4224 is 0.92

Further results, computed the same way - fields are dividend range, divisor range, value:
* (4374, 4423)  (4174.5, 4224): 0.93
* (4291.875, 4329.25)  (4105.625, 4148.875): 0.93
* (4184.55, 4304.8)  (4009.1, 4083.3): 0.95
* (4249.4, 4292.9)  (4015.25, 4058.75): 0.95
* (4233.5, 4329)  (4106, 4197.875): 0.95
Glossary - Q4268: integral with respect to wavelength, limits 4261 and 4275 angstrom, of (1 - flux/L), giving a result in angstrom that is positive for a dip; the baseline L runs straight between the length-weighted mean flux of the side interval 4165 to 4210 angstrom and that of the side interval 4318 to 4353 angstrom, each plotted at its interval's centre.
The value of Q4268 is -0.6 angstrom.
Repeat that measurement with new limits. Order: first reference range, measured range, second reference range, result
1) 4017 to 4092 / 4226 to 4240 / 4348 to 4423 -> 0.5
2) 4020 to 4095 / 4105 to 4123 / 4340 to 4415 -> 1.7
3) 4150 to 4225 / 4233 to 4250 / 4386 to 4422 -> 0.6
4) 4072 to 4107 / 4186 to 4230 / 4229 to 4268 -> -1.4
